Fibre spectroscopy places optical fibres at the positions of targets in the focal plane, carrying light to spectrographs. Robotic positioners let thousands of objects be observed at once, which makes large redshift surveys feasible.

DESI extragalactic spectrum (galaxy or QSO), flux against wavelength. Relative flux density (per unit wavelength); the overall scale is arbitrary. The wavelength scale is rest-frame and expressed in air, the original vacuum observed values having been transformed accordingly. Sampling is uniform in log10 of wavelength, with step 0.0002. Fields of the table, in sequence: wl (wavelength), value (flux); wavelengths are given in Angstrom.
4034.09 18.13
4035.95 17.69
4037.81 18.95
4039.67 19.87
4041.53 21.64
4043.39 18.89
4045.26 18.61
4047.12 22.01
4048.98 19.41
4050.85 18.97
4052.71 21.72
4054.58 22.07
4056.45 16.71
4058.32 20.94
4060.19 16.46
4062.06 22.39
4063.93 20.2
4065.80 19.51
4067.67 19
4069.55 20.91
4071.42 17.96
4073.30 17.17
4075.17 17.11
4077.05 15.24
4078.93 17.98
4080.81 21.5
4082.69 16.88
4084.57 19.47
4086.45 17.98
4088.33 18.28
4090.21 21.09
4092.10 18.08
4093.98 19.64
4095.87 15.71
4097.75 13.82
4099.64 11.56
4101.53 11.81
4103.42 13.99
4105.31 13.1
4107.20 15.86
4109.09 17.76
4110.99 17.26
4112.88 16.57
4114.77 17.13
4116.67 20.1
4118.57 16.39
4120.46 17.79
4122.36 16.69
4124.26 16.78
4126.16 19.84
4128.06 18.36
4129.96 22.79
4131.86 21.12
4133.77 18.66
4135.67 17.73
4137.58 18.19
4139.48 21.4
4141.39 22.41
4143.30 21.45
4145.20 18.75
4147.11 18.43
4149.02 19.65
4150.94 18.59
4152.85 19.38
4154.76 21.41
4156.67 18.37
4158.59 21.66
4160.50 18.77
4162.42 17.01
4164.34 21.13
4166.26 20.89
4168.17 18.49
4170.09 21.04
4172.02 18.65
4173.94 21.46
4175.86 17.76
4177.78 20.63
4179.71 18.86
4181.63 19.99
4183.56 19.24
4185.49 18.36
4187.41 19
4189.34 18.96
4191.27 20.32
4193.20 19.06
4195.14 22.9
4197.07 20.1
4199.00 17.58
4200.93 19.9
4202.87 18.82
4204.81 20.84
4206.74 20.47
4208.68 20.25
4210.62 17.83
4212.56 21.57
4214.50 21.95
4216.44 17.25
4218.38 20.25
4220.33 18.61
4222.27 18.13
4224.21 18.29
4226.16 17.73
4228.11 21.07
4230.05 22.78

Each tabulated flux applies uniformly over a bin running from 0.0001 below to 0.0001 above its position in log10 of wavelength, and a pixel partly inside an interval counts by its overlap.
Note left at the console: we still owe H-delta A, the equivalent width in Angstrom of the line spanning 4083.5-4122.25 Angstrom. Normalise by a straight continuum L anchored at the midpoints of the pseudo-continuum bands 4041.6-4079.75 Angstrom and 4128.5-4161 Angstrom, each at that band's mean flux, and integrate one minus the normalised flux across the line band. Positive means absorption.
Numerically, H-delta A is 5.7 Angstrom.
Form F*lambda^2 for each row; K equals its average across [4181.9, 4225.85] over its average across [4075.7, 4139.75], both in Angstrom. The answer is 1.2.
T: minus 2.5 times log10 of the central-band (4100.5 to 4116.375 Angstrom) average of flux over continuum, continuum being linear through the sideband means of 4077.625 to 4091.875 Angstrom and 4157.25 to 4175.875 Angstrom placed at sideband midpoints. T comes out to 0.22 mag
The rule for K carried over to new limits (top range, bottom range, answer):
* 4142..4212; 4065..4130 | 1.17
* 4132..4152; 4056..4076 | 1.07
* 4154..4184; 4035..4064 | 1.06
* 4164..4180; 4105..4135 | 1.13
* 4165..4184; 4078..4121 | 1.21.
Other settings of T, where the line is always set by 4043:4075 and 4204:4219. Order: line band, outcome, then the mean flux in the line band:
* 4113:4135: 0.065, 18.6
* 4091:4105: 0.300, 14.9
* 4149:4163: 0.026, 19.4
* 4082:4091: 0.049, 18.8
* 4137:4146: -0.041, 20.6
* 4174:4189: 0.038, 19.3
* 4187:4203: 0.017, 19.7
